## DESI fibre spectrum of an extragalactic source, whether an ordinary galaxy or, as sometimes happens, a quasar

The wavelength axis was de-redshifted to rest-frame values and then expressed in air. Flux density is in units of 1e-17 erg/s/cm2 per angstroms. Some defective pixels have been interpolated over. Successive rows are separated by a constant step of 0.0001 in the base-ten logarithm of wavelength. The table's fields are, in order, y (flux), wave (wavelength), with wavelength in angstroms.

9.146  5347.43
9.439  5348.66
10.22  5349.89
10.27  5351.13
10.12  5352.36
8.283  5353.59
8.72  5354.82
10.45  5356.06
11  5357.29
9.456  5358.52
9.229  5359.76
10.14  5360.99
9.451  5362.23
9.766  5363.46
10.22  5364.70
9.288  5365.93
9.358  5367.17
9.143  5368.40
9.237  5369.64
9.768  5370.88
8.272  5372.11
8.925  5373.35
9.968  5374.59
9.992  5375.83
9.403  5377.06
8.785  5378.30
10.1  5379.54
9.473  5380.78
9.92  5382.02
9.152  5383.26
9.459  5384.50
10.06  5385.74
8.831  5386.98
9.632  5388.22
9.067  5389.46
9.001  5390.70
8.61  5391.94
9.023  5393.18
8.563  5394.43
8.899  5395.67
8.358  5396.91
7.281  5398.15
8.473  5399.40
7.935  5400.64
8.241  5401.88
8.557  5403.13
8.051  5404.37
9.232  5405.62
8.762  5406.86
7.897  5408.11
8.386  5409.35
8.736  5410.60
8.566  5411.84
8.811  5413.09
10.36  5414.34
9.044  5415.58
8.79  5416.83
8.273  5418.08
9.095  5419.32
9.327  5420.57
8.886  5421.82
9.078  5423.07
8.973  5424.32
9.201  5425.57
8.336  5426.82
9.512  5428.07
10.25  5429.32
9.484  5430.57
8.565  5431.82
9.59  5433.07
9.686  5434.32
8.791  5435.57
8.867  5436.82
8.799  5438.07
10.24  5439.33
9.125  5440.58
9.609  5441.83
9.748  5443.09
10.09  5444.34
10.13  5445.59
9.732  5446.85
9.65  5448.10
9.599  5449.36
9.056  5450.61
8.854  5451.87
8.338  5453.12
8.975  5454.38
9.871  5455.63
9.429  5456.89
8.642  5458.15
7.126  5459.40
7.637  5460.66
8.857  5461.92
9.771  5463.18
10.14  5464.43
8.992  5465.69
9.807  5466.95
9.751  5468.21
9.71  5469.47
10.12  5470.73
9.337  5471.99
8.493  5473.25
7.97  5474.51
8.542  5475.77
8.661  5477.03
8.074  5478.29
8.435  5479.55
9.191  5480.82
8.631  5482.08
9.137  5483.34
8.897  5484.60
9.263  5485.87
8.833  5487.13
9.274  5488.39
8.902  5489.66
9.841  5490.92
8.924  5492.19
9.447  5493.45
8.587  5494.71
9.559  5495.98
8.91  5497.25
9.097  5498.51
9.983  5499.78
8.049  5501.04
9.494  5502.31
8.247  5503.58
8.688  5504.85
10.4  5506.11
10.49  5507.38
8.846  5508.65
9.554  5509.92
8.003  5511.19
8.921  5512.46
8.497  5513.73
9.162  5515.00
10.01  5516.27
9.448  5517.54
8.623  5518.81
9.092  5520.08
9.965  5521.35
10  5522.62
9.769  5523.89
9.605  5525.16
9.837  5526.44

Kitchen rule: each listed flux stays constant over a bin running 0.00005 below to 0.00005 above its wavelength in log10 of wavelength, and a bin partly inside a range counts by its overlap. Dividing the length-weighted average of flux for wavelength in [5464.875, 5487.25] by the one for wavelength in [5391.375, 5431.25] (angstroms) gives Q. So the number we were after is 1.0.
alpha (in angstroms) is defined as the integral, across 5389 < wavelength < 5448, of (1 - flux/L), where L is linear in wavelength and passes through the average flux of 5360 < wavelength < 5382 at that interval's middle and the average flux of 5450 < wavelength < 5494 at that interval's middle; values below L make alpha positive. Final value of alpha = 1.7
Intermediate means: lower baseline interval 9.5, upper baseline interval 9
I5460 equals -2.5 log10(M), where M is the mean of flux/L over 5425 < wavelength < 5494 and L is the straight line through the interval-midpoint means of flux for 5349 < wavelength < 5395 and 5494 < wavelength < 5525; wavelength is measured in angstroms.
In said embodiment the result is 0.02 mag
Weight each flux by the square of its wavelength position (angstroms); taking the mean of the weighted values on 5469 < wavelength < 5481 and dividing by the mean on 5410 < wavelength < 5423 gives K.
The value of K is 1.0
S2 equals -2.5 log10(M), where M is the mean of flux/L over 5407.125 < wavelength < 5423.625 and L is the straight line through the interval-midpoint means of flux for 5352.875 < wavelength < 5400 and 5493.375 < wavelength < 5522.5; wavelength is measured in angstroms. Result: 0.05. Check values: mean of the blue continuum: 9.28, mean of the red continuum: 9.19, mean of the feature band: 8.86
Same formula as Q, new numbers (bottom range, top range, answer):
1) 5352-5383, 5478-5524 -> 0.96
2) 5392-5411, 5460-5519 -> 1.08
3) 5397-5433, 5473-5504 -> 1.01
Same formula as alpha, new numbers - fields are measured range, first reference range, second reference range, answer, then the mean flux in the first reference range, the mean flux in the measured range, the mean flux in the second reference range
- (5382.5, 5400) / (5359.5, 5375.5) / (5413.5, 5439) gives 0.83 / 9.46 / 8.89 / 9.15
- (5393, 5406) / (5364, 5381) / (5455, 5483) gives 1.27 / 9.42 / 8.38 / 8.97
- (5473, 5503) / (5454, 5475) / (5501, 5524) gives 0.80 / 9.11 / 8.93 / 9.24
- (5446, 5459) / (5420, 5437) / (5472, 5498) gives -0.19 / 9.19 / 9.19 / 8.89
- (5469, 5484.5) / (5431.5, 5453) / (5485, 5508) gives 0.73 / 9.41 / 8.85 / 9.22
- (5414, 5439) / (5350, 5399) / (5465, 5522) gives 0.28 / 9.35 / 9.15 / 9.11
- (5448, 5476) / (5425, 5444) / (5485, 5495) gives 0.52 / 9.33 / 9.07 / 9.15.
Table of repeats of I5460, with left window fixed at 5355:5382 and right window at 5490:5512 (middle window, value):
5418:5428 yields 0.05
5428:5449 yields -0.02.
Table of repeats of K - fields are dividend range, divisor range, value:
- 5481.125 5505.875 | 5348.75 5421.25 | 1.03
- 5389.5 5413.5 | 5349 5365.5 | 0.88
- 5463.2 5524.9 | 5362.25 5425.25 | 1.05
